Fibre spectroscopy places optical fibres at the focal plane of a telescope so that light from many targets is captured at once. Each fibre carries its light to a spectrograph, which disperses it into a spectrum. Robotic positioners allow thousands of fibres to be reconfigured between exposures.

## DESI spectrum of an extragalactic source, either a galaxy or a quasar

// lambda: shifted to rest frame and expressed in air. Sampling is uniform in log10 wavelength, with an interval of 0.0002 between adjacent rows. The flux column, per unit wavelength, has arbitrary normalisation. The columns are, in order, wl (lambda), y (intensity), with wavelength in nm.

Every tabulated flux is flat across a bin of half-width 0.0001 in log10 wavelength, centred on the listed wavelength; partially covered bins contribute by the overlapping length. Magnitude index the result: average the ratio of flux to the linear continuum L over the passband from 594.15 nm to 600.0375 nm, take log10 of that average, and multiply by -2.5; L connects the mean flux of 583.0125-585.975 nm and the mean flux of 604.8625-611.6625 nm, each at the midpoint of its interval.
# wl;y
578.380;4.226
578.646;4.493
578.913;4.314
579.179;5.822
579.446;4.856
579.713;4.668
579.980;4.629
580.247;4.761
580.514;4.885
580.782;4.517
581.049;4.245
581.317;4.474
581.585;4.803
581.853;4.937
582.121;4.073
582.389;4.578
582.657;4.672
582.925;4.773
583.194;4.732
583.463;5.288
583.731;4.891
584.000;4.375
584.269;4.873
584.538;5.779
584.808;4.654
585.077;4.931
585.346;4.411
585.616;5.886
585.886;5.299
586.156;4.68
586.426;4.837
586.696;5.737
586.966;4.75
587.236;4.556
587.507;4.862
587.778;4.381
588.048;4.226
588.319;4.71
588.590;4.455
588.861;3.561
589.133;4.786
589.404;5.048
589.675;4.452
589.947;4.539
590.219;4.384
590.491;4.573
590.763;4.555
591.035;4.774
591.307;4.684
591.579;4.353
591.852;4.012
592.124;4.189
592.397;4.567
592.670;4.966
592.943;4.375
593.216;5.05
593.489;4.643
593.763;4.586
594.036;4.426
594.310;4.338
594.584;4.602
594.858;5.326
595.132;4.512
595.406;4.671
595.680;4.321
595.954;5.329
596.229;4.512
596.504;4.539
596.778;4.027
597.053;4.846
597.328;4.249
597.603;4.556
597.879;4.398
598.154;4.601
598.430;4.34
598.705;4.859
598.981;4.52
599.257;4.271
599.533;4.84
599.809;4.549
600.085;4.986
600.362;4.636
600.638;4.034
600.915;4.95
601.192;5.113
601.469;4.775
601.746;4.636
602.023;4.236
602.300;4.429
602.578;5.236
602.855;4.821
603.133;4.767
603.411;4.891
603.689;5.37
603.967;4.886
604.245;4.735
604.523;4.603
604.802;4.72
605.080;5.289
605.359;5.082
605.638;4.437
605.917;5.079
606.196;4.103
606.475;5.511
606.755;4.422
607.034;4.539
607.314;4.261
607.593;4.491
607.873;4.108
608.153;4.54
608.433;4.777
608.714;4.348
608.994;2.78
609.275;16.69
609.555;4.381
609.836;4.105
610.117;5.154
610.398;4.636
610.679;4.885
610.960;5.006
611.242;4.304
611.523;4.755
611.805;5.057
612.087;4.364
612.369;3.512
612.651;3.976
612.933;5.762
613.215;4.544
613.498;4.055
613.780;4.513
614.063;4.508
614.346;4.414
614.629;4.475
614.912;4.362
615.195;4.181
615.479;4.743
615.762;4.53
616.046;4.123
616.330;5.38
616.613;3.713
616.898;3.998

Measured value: 0.10 mag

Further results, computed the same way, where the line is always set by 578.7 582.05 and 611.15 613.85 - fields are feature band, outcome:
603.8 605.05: -0.06 mag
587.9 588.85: 0.08 mag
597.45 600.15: 0.00 mag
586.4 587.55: -0.07 mag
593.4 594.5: 0.03 mag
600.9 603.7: -0.06 mag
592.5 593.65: -0.03 mag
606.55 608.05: 0.03 mag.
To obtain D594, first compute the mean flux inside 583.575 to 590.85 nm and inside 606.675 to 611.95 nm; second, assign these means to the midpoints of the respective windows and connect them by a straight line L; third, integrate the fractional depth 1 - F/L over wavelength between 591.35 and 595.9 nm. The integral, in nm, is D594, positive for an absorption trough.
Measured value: 0.27 nm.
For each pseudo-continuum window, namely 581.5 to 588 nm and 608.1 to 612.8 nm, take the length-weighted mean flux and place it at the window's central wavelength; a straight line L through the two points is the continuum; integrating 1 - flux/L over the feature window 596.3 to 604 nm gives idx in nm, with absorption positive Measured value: 0.58 nm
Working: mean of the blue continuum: 4.86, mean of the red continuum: 5.14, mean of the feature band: 4.65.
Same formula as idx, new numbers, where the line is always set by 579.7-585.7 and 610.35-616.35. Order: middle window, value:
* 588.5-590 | 0.08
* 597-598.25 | 0.04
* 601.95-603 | -0.02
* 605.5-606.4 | 0.00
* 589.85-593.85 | 0.13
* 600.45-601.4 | -0.02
